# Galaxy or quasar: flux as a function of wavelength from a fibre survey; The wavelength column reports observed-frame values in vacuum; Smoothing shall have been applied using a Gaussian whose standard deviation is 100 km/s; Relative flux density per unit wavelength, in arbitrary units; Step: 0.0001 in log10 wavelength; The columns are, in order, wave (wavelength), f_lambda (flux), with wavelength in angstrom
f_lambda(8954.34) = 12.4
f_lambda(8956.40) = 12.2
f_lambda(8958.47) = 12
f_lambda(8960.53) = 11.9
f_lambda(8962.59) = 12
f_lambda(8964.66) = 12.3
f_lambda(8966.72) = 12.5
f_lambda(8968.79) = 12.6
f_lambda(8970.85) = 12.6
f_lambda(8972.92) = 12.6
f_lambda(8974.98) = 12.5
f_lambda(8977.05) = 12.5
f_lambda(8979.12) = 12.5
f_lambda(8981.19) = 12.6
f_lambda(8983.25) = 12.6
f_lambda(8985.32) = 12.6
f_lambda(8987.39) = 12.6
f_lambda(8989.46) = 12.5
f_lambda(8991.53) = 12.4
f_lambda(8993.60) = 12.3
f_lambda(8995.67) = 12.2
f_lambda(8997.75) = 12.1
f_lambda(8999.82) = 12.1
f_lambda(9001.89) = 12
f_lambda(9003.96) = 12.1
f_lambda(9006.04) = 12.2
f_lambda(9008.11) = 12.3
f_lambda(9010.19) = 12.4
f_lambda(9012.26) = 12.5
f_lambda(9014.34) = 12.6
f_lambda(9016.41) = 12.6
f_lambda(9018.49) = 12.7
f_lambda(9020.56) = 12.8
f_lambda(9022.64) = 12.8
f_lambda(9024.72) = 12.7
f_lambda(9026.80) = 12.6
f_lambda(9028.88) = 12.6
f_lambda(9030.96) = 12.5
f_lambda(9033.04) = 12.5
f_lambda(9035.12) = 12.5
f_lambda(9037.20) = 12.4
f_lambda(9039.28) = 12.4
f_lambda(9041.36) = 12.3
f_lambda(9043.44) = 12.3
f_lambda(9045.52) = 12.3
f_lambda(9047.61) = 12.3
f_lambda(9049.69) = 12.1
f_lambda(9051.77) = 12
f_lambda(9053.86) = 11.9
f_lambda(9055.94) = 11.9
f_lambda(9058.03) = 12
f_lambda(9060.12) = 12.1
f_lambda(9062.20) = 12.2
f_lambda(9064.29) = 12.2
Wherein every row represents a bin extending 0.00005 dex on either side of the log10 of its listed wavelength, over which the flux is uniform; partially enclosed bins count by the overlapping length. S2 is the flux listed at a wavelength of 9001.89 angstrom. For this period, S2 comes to 12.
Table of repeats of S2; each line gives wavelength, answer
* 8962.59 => 12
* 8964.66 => 12.3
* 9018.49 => 12.7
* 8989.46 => 12.5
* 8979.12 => 12.5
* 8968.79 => 12.6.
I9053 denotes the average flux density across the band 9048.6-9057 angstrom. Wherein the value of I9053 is 12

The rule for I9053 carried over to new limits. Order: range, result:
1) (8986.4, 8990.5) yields 12.5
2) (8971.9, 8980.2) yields 12.5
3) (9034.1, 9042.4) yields 12.4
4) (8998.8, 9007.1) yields 12.1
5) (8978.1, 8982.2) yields 12.5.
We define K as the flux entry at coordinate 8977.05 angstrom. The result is 12.5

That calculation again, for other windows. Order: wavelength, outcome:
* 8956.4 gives 12.2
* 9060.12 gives 12.1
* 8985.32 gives 12.6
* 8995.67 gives 12.2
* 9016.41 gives 12.6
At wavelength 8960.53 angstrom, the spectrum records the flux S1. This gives 11.9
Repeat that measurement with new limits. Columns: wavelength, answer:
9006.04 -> 12.2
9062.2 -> 12.2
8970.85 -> 12.6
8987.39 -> 12.6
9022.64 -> 12.8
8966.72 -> 12.5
